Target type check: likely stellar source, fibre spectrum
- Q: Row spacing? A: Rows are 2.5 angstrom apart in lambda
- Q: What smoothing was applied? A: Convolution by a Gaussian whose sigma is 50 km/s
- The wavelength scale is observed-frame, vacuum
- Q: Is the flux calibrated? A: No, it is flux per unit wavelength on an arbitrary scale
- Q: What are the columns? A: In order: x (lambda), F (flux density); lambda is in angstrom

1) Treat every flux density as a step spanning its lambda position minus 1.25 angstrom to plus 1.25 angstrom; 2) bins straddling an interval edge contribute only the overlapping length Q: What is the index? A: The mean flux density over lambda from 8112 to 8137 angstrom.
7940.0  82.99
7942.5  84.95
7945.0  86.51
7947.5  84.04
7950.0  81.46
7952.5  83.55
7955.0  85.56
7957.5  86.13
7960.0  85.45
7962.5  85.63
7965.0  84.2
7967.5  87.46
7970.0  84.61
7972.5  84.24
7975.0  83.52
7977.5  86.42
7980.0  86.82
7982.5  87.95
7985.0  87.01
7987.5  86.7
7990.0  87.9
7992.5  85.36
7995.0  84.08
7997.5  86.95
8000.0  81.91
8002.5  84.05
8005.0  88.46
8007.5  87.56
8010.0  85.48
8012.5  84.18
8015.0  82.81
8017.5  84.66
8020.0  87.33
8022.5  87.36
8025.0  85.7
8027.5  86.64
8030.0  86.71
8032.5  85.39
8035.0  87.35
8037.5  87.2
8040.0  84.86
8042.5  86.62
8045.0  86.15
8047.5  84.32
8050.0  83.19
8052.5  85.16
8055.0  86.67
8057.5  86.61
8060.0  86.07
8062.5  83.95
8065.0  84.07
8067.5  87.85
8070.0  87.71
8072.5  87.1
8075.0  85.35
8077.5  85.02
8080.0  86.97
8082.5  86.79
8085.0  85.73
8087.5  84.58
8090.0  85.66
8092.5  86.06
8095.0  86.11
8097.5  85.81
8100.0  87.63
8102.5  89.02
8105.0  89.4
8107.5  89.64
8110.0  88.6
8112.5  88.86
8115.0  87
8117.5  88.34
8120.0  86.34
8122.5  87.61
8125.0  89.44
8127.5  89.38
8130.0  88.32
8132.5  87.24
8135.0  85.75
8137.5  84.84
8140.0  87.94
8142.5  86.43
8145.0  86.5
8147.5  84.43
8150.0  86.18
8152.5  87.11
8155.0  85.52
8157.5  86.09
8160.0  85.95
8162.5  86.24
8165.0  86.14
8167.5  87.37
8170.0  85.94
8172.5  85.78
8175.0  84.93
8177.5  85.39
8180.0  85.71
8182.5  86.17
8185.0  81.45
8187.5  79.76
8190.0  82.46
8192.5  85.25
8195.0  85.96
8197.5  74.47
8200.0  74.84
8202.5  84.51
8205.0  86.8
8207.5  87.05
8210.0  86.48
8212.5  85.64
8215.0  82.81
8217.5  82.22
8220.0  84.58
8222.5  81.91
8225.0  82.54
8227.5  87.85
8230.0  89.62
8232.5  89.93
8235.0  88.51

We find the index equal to 87.7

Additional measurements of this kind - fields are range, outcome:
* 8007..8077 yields 85.8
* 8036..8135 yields 86.7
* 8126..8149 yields 86.8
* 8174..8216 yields 83.5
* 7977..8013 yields 86.1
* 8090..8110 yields 87.6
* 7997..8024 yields 85.5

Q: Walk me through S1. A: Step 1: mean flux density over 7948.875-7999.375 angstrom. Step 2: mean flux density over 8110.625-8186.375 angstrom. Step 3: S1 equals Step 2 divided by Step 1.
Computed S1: 1.0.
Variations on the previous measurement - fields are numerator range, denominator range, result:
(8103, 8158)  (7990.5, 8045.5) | 1.02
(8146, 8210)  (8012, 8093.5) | 0.98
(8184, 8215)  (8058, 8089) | 0.96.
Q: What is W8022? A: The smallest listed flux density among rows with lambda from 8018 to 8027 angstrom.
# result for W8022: 85.7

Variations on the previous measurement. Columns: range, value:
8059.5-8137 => 83.95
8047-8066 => 83.19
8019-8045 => 84.86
